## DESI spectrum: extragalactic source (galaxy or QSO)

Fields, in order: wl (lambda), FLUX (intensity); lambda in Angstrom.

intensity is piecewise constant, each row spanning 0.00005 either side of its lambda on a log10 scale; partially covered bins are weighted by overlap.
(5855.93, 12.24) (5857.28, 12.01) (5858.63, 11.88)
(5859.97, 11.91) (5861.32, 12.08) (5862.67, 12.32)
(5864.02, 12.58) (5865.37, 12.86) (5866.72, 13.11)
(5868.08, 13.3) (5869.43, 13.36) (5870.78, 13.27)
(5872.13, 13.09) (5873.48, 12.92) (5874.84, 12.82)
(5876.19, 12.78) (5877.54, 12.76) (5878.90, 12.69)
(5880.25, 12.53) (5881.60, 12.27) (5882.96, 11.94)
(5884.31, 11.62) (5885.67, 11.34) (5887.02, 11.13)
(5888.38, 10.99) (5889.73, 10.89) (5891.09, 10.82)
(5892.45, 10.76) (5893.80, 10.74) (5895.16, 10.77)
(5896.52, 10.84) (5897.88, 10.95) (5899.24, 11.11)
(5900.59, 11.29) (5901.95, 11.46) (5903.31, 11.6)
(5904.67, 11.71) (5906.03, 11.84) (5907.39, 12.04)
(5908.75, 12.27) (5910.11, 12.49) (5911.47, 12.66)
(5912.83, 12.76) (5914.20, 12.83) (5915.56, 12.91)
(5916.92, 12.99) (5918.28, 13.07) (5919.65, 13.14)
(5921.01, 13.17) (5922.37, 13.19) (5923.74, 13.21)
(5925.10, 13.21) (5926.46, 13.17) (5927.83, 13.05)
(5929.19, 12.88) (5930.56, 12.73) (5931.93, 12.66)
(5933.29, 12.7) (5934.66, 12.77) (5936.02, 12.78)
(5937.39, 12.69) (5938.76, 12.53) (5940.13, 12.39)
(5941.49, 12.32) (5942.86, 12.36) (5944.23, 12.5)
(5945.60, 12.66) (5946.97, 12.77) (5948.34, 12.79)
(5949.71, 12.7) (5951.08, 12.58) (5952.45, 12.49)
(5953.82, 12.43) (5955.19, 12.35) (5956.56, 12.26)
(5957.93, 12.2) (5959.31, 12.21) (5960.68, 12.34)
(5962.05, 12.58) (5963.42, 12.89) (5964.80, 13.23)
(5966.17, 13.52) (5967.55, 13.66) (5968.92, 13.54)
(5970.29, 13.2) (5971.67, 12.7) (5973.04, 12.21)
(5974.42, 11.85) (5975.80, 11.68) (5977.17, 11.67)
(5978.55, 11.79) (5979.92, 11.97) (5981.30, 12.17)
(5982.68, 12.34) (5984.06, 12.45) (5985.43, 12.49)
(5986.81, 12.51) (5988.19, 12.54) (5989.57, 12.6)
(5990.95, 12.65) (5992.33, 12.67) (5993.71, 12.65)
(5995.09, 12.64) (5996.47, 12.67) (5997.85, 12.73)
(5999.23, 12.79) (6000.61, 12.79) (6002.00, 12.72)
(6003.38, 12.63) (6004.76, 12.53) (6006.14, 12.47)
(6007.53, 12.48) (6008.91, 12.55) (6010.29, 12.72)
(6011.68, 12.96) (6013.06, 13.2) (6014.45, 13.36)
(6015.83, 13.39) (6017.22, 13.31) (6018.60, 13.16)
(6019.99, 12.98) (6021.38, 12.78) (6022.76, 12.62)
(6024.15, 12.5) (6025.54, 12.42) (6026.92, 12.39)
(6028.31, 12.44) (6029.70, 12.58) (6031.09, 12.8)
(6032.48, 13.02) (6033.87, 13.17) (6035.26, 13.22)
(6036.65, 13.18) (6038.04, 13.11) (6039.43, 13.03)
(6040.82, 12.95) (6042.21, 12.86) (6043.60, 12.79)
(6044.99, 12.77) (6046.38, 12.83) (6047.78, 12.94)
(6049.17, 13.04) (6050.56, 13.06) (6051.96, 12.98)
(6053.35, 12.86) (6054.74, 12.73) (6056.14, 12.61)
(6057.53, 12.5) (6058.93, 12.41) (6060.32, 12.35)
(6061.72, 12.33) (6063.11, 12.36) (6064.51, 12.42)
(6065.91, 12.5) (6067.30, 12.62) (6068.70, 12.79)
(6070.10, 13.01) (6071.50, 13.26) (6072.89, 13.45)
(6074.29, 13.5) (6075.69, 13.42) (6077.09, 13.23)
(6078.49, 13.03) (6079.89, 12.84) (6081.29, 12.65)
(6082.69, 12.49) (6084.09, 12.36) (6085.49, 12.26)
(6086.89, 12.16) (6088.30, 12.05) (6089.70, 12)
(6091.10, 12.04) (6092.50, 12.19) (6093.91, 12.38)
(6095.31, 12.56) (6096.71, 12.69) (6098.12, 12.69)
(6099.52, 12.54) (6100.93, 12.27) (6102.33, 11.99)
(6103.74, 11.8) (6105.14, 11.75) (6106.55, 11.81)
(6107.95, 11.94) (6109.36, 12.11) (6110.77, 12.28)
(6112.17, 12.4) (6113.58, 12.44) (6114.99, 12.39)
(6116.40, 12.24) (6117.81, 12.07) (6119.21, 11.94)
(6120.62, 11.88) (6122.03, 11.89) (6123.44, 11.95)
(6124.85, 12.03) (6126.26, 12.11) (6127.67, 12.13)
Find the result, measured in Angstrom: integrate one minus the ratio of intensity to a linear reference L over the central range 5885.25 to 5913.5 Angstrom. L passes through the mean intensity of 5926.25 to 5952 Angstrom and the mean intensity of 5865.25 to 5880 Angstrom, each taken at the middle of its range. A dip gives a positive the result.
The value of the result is 3.1 Angstrom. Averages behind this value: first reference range 13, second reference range 12.7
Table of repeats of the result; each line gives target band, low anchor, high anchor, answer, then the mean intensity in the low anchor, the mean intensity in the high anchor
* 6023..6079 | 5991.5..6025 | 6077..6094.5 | -1.1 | 12.8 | 12.4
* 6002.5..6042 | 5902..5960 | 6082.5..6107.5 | -1.5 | 12.6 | 12.2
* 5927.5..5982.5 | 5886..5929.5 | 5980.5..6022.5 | -0.8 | 12.1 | 12.7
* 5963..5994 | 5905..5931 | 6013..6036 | 0.7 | 12.8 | 12.9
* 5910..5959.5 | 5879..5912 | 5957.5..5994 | -3.0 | 11.5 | 12.5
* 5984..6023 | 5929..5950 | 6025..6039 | 0.0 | 12.6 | 12.8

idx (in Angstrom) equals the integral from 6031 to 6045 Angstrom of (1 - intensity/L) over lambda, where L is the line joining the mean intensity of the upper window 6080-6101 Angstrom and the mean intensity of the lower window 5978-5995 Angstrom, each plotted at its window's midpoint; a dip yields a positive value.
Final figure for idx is -0.7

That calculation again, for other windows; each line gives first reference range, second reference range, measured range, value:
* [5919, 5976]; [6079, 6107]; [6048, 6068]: -0.4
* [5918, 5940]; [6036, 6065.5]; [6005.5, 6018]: -0.1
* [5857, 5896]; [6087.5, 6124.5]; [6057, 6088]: -1.4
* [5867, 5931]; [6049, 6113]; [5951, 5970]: -0.6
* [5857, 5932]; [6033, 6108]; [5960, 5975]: -0.6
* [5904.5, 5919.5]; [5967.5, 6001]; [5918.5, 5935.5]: -0.6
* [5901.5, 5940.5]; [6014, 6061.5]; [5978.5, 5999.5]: 0.5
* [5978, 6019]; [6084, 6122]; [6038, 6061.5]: -0.7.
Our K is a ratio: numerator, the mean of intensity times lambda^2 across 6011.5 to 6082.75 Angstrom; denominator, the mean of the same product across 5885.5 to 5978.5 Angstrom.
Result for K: 1.08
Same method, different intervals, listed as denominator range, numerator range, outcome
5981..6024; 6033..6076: 1.03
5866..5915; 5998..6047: 1.12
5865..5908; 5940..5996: 1.08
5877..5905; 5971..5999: 1.12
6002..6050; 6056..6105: 0.99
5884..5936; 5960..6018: 1.07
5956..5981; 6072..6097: 1.05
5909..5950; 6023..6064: 1.04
